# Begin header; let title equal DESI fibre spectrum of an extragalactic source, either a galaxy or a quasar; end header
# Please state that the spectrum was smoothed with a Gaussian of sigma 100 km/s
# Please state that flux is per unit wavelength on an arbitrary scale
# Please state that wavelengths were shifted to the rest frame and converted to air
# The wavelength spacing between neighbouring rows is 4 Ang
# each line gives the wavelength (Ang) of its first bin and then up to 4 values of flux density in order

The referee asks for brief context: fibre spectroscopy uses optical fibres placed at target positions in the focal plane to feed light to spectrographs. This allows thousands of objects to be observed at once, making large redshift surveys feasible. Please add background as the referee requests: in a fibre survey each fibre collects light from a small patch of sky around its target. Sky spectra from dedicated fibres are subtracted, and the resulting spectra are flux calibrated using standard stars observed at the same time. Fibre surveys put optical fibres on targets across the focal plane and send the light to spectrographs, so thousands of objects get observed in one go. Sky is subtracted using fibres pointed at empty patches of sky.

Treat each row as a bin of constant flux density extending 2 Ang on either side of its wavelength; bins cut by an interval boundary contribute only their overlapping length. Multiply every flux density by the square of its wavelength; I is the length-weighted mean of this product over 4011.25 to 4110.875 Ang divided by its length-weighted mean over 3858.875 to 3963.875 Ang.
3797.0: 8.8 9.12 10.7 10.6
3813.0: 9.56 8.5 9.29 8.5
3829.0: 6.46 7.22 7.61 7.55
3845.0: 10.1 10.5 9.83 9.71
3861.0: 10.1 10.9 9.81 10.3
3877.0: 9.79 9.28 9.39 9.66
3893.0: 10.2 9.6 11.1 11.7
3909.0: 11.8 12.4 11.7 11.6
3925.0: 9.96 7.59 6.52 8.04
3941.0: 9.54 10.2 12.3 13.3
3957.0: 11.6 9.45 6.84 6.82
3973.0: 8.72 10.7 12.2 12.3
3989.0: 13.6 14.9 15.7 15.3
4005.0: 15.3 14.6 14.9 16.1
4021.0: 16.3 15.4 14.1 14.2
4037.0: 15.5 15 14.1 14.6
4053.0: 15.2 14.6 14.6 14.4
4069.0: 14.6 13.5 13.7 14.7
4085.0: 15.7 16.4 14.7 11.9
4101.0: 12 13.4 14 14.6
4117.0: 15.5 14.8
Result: 1.5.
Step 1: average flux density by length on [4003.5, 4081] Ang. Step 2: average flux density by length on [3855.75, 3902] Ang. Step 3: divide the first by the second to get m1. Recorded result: 1.5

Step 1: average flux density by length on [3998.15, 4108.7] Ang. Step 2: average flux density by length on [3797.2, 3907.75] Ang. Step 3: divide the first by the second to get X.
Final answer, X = 1.5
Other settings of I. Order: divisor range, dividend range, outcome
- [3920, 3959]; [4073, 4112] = 1.51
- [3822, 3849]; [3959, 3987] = 1.26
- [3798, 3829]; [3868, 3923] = 1.20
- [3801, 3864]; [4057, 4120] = 1.78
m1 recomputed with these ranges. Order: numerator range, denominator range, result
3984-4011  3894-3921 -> 1.29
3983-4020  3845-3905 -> 1.47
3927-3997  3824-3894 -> 1.12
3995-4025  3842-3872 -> 1.54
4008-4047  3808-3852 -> 1.73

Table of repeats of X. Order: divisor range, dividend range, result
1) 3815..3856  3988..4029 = 1.77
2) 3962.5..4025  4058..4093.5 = 1.13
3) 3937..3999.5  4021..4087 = 1.32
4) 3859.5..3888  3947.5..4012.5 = 1.23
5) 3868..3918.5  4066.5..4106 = 1.34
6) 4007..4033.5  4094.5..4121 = 0.90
